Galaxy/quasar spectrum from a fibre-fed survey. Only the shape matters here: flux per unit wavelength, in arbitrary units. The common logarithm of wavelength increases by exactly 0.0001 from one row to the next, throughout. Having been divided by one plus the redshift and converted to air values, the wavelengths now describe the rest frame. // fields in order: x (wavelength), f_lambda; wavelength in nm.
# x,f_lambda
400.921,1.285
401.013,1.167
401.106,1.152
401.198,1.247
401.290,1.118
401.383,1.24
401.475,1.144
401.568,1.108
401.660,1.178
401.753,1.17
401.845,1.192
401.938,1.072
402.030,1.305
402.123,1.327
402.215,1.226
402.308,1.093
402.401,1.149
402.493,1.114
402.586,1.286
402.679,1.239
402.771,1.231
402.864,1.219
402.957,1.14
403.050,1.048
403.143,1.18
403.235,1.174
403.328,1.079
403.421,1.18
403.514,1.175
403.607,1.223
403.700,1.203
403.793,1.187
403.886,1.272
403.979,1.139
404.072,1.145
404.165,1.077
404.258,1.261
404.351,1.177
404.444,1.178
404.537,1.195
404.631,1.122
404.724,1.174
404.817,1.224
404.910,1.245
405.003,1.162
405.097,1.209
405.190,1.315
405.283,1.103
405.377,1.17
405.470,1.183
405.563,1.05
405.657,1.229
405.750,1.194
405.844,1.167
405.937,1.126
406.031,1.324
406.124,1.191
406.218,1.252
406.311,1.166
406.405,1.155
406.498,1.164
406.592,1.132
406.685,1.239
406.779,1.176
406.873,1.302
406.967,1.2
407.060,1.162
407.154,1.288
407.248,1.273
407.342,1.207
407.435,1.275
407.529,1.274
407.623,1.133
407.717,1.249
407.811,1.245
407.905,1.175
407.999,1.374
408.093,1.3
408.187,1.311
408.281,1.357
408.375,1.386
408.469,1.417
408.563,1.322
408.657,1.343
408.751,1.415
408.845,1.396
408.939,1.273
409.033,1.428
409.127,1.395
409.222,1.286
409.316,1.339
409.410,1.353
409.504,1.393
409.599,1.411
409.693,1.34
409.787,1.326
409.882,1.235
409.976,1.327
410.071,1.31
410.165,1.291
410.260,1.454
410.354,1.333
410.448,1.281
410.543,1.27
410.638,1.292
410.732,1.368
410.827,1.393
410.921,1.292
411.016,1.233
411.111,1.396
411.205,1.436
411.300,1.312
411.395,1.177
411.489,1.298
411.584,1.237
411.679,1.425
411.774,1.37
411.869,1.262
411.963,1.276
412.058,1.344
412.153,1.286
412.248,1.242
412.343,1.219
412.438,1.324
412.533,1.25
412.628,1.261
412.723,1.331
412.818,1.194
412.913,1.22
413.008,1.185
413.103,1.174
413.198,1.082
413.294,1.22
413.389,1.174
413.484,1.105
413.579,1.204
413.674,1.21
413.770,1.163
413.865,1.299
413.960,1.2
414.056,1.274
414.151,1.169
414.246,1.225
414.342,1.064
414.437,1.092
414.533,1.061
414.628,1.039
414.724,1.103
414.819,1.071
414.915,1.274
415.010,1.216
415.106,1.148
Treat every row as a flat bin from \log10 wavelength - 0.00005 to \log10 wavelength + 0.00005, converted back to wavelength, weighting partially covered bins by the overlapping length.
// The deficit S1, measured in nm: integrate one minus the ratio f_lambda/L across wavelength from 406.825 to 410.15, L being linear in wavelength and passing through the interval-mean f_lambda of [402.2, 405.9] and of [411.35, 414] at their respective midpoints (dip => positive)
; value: -0.27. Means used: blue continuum 1.18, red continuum 1.24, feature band 1.31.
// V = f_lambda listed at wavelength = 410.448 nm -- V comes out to 1.281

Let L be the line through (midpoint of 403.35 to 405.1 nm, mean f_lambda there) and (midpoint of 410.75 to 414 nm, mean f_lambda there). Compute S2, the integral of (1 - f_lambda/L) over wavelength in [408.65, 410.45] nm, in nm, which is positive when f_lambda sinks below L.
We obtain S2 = -0.167 nm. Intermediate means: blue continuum 1.18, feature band 1.35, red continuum 1.26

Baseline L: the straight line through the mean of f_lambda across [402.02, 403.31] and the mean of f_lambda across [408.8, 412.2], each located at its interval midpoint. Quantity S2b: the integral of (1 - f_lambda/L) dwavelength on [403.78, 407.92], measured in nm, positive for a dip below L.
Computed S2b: 0.16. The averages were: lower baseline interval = 1.19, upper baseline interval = 1.33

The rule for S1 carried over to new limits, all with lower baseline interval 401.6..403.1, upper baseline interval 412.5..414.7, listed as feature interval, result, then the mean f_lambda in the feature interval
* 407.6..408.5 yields -0.09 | 1.3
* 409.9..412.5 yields -0.29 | 1.31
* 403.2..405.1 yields 0.01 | 1.18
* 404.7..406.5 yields -0.01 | 1.19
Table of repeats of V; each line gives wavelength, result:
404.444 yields 1.178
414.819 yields 1.071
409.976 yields 1.327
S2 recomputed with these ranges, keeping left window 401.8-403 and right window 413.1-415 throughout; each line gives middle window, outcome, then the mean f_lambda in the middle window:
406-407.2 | -0.02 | 1.21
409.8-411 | -0.15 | 1.32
